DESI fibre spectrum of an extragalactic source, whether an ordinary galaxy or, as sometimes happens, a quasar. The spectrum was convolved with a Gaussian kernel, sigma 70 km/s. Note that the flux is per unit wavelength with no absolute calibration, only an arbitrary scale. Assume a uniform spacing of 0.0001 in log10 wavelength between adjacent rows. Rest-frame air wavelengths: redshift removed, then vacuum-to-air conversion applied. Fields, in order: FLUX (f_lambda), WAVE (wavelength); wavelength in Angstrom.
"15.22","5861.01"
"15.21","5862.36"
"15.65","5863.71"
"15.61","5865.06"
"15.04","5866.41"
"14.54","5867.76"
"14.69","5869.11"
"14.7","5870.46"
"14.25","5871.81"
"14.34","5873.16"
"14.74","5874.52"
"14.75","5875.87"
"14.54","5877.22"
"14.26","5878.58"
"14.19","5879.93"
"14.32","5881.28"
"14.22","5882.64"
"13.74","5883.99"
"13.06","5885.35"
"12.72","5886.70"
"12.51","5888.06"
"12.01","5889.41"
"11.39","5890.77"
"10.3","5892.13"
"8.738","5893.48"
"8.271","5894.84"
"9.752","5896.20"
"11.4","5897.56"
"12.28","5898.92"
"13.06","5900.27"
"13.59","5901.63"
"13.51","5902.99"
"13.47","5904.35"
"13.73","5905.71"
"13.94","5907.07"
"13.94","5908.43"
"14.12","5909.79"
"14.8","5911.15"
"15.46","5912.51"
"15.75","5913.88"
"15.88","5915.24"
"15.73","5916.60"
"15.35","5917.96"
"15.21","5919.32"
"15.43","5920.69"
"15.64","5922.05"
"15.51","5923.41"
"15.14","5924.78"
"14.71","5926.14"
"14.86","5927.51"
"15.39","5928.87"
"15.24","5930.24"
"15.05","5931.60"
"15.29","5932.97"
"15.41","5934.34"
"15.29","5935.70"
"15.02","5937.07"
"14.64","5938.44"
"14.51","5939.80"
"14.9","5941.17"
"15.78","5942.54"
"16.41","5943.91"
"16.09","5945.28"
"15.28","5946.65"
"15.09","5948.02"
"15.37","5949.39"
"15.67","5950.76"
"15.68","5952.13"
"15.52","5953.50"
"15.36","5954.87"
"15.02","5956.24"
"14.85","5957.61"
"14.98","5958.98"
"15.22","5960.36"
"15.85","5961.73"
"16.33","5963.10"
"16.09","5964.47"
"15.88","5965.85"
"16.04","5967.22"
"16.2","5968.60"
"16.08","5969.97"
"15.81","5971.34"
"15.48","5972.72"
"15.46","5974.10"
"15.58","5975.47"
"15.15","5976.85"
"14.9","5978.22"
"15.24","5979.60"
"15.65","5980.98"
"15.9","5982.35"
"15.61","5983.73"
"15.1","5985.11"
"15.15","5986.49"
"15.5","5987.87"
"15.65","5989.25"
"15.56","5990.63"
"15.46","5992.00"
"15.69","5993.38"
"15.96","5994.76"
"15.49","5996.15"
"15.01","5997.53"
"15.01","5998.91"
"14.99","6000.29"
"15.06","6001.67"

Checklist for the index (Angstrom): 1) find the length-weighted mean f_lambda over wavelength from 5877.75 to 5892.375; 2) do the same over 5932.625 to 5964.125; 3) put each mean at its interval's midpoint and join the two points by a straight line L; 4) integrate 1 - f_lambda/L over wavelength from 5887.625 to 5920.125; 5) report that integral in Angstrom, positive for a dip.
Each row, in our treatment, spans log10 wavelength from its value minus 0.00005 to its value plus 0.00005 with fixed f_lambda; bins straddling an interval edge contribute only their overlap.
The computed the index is 1.6 Angstrom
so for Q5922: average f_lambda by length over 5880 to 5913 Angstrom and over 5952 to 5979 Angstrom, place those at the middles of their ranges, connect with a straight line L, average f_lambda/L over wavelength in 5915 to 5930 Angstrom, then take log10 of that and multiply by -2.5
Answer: -0.12 mag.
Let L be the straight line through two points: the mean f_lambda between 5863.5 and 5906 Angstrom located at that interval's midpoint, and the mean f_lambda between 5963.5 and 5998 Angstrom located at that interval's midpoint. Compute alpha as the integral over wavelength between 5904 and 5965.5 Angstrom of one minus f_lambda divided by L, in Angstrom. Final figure -3.3 Angstrom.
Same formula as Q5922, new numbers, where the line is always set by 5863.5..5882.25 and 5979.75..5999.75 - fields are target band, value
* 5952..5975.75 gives -0.024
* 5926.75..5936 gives -0.010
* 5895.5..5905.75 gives 0.186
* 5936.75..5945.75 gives -0.014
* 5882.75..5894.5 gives 0.241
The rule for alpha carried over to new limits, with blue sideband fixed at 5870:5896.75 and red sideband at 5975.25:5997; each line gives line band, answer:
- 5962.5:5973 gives -0.7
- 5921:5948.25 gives -2.2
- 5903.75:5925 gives -2.0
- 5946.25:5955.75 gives -0.6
